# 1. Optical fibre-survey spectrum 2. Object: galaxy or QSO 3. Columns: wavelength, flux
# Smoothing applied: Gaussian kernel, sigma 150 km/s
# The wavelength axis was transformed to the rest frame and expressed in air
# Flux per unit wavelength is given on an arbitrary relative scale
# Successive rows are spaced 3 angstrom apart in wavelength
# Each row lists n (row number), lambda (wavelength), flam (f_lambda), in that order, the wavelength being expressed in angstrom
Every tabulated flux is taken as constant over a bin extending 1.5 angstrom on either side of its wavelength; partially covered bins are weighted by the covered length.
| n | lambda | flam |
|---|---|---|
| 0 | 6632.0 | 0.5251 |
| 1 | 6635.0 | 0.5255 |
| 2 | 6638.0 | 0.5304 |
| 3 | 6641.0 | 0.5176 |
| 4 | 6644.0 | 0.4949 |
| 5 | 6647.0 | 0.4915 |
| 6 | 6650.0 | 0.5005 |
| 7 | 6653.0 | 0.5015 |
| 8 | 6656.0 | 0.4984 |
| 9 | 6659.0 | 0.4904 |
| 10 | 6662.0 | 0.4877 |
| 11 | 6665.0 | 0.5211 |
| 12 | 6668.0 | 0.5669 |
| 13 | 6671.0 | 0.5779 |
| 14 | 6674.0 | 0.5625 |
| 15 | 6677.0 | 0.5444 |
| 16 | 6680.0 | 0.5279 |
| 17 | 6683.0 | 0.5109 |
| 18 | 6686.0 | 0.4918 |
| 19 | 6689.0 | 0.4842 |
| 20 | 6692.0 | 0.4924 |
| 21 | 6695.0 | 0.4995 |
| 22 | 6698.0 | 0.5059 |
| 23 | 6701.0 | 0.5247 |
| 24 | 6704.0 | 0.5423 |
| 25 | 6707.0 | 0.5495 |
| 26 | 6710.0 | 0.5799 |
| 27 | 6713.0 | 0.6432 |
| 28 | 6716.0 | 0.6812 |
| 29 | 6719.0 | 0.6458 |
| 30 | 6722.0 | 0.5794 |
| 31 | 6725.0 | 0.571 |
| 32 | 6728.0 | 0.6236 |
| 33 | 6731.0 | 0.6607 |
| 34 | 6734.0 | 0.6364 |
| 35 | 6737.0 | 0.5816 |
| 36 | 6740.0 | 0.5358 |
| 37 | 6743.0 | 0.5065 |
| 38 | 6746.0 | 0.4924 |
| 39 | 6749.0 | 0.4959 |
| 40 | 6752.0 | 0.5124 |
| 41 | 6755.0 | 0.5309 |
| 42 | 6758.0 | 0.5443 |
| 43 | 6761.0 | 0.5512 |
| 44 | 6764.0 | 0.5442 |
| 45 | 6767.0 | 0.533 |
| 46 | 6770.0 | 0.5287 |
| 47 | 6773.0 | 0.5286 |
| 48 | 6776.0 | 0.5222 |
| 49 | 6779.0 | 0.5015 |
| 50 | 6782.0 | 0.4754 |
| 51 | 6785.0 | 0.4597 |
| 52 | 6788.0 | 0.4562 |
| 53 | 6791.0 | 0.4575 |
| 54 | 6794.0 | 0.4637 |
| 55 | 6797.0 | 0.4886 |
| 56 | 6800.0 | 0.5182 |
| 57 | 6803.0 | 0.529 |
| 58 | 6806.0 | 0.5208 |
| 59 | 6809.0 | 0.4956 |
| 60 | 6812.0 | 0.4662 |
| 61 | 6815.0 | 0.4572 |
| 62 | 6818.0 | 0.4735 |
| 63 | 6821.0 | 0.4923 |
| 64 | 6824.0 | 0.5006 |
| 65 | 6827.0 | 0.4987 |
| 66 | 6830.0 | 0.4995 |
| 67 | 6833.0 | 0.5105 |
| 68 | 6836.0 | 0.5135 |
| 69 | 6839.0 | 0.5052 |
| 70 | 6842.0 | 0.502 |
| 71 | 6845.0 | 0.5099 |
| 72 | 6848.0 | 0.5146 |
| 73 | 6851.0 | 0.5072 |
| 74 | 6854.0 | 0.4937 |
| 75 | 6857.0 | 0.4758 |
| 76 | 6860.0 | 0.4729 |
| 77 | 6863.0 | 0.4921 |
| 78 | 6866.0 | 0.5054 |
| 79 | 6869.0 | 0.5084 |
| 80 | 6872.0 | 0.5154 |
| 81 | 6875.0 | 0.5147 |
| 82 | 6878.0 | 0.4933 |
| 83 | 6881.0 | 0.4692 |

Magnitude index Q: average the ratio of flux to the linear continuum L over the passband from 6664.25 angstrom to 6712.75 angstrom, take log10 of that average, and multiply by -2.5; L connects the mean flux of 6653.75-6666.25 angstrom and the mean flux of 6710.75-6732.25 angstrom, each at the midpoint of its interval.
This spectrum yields 0.05 mag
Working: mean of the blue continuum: 0.499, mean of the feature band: 0.533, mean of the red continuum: 0.627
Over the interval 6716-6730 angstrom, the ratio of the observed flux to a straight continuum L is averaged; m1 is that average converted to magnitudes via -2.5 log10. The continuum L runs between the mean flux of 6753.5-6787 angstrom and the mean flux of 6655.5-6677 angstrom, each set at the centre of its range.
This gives -0.17 mag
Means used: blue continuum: 0.532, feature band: 0.615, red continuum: 0.519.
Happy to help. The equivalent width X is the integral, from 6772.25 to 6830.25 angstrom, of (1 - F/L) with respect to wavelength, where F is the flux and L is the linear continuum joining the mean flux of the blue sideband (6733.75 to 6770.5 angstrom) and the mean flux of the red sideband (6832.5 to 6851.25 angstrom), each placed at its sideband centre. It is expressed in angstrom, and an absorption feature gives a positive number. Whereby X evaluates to 3.5 angstrom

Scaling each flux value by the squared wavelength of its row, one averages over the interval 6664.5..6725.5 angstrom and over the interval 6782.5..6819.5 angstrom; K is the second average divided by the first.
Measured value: 0.9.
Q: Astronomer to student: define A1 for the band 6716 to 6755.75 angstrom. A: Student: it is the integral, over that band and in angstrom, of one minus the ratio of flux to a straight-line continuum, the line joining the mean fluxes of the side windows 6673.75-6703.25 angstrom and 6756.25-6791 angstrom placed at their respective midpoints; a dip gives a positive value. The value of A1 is -4.67 angstrom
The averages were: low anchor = 0.513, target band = 0.572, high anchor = 0.511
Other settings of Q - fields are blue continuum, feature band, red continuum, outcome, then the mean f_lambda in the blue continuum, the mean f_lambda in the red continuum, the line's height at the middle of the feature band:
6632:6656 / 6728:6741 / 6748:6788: -0.18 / 0.509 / 0.516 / 0.514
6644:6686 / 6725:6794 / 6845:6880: -0.04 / 0.52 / 0.499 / 0.51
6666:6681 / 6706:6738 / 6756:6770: -0.13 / 0.556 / 0.541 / 0.548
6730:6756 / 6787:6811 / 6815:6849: 0.06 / 0.549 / 0.5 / 0.518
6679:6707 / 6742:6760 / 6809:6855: -0.02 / 0.511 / 0.496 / 0.505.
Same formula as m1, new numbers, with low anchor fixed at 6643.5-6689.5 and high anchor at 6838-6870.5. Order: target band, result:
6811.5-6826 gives 0.050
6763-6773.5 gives -0.055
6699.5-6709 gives -0.057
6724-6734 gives -0.216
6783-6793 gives 0.104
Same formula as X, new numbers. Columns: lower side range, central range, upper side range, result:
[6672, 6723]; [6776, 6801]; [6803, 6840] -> 1.5 angstrom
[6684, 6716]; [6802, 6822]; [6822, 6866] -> 0.7 angstrom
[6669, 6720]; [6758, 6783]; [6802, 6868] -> -0.2 angstrom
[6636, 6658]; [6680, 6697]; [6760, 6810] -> 0.2 angstrom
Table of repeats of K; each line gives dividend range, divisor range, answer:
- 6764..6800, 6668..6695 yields 0.97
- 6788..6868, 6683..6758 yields 0.92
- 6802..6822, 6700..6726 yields 0.85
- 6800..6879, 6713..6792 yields 0.94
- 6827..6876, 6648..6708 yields 1.02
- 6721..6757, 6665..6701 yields 1.09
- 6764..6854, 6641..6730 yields 0.95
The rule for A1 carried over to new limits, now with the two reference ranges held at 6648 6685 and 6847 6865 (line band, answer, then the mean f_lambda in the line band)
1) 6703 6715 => -1.58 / 0.585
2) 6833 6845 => -0.30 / 0.508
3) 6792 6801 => 0.27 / 0.487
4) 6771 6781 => -0.21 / 0.516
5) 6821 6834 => -0.10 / 0.501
